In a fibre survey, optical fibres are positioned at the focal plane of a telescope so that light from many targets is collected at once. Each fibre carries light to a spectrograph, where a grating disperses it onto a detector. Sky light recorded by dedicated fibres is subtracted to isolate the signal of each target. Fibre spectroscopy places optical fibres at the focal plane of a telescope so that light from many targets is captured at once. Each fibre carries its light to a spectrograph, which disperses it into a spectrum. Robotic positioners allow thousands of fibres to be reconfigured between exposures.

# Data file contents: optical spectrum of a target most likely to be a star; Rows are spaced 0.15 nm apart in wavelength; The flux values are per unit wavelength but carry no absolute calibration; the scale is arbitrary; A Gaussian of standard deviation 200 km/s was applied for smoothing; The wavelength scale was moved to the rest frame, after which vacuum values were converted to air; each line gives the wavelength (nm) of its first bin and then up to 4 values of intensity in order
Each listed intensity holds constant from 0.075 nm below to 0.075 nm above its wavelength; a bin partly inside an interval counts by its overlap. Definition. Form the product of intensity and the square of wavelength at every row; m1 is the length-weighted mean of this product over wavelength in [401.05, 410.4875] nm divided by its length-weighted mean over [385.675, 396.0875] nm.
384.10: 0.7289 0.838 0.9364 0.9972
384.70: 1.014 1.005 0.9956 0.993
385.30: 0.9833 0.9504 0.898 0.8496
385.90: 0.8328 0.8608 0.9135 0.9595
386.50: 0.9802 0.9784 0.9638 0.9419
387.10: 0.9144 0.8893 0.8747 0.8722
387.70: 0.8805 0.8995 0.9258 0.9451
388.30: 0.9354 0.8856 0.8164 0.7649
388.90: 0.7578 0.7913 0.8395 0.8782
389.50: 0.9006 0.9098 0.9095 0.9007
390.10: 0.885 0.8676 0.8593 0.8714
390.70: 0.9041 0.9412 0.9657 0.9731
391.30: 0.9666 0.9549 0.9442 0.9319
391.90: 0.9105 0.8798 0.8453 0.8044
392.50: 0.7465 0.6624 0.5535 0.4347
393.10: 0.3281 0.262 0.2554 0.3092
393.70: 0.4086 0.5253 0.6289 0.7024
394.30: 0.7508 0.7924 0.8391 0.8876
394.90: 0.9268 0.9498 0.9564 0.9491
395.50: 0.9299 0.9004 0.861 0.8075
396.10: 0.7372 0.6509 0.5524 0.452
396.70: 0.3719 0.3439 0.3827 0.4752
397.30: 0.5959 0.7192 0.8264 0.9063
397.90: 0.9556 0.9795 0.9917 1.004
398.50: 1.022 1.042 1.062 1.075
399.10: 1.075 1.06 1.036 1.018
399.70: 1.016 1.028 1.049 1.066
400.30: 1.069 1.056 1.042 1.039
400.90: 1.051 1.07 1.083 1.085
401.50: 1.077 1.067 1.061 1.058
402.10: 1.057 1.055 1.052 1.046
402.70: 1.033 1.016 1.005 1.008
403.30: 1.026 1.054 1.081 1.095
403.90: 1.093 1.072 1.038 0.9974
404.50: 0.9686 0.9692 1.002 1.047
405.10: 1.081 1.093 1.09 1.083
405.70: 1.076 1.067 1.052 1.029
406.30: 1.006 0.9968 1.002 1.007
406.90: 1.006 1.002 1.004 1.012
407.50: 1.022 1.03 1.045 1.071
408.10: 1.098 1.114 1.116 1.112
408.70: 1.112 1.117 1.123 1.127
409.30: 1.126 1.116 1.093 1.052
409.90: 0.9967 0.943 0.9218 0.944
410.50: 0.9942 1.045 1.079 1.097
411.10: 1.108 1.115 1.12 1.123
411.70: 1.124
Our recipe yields 1.4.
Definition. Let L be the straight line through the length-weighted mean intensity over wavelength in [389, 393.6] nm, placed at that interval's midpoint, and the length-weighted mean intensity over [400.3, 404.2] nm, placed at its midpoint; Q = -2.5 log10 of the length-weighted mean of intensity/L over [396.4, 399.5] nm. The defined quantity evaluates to 0.17 mag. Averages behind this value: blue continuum 0.783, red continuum 1.06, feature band 0.814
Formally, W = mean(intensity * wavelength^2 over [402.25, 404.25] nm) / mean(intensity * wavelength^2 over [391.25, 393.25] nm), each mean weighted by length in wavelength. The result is 1.49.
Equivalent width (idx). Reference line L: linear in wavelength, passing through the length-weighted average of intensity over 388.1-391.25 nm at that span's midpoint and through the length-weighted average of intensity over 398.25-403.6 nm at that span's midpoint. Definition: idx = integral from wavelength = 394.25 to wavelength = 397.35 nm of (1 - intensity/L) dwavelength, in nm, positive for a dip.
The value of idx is 0.79 nm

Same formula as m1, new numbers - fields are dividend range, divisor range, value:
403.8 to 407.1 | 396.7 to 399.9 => 1.23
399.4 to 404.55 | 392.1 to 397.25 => 1.68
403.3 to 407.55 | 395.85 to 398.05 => 1.69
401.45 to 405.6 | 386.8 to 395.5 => 1.38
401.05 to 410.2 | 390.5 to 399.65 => 1.42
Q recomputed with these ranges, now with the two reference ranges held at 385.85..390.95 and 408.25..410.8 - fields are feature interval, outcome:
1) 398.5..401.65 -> -0.07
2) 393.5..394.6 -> 0.46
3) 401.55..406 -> -0.04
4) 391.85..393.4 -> 0.43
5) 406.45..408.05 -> 0.02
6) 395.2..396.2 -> 0.10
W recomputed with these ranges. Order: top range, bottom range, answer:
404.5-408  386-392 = 1.25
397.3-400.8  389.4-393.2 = 1.25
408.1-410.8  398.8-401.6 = 1.05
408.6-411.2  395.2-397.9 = 1.64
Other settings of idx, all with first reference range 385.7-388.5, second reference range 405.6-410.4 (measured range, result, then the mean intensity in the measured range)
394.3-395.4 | 0.08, 0.889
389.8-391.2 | 0.04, 0.906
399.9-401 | -0.06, 1.05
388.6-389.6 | 0.11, 0.824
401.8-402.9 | -0.04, 1.05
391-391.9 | -0.01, 0.951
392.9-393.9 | 0.63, 0.354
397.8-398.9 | -0.02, 1.01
